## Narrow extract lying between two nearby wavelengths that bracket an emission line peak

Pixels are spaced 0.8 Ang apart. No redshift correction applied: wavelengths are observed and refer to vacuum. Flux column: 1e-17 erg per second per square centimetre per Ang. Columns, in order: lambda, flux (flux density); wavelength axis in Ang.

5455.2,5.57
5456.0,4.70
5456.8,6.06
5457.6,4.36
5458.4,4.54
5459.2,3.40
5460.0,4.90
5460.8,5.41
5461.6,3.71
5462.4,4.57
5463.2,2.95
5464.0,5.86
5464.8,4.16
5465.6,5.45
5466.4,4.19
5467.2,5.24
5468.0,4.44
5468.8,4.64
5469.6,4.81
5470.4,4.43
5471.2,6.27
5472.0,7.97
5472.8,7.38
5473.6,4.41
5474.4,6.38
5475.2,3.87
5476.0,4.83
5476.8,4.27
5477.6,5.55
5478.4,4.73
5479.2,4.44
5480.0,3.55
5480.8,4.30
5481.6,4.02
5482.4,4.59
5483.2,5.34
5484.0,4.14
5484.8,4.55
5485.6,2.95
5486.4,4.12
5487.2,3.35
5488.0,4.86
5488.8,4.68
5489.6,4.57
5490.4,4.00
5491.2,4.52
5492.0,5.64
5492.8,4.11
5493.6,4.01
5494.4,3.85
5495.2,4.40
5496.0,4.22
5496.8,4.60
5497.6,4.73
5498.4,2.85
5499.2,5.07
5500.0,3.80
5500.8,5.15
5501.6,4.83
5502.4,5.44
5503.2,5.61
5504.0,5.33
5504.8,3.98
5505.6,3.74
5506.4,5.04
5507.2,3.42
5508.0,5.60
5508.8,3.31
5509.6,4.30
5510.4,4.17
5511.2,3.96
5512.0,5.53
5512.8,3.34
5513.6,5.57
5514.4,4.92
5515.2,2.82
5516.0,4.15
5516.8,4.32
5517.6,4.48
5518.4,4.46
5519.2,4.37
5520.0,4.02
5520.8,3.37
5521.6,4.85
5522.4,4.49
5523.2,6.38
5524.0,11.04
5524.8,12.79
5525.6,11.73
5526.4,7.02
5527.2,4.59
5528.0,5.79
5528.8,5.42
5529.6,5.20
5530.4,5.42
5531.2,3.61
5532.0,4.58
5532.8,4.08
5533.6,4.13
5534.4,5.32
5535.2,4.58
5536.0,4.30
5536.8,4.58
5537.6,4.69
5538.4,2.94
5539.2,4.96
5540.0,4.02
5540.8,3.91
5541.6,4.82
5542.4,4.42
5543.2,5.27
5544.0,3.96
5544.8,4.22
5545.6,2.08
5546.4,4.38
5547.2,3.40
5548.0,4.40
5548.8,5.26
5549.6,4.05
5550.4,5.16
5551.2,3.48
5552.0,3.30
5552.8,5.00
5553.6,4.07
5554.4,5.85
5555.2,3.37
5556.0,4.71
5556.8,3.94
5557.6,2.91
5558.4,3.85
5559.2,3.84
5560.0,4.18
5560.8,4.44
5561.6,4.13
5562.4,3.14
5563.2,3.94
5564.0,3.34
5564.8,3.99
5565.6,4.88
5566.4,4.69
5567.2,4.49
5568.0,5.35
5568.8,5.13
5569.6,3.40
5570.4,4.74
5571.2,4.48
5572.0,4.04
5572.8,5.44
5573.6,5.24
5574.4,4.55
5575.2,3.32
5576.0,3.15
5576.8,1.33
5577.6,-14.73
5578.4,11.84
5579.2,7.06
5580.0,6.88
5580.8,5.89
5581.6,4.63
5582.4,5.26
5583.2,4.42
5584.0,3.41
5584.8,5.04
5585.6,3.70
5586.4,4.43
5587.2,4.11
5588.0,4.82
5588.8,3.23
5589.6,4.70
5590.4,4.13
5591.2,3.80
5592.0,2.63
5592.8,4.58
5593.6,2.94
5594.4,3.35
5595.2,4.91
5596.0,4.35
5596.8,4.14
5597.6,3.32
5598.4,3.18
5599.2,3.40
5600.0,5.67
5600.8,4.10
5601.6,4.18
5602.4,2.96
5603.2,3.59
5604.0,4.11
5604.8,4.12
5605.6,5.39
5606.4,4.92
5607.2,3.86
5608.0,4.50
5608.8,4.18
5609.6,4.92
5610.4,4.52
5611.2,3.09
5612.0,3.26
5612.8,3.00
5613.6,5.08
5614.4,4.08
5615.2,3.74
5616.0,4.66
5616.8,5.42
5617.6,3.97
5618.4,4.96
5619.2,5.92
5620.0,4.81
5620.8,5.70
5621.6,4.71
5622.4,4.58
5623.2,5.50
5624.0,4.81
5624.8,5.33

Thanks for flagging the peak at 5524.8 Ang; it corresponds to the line [O III]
